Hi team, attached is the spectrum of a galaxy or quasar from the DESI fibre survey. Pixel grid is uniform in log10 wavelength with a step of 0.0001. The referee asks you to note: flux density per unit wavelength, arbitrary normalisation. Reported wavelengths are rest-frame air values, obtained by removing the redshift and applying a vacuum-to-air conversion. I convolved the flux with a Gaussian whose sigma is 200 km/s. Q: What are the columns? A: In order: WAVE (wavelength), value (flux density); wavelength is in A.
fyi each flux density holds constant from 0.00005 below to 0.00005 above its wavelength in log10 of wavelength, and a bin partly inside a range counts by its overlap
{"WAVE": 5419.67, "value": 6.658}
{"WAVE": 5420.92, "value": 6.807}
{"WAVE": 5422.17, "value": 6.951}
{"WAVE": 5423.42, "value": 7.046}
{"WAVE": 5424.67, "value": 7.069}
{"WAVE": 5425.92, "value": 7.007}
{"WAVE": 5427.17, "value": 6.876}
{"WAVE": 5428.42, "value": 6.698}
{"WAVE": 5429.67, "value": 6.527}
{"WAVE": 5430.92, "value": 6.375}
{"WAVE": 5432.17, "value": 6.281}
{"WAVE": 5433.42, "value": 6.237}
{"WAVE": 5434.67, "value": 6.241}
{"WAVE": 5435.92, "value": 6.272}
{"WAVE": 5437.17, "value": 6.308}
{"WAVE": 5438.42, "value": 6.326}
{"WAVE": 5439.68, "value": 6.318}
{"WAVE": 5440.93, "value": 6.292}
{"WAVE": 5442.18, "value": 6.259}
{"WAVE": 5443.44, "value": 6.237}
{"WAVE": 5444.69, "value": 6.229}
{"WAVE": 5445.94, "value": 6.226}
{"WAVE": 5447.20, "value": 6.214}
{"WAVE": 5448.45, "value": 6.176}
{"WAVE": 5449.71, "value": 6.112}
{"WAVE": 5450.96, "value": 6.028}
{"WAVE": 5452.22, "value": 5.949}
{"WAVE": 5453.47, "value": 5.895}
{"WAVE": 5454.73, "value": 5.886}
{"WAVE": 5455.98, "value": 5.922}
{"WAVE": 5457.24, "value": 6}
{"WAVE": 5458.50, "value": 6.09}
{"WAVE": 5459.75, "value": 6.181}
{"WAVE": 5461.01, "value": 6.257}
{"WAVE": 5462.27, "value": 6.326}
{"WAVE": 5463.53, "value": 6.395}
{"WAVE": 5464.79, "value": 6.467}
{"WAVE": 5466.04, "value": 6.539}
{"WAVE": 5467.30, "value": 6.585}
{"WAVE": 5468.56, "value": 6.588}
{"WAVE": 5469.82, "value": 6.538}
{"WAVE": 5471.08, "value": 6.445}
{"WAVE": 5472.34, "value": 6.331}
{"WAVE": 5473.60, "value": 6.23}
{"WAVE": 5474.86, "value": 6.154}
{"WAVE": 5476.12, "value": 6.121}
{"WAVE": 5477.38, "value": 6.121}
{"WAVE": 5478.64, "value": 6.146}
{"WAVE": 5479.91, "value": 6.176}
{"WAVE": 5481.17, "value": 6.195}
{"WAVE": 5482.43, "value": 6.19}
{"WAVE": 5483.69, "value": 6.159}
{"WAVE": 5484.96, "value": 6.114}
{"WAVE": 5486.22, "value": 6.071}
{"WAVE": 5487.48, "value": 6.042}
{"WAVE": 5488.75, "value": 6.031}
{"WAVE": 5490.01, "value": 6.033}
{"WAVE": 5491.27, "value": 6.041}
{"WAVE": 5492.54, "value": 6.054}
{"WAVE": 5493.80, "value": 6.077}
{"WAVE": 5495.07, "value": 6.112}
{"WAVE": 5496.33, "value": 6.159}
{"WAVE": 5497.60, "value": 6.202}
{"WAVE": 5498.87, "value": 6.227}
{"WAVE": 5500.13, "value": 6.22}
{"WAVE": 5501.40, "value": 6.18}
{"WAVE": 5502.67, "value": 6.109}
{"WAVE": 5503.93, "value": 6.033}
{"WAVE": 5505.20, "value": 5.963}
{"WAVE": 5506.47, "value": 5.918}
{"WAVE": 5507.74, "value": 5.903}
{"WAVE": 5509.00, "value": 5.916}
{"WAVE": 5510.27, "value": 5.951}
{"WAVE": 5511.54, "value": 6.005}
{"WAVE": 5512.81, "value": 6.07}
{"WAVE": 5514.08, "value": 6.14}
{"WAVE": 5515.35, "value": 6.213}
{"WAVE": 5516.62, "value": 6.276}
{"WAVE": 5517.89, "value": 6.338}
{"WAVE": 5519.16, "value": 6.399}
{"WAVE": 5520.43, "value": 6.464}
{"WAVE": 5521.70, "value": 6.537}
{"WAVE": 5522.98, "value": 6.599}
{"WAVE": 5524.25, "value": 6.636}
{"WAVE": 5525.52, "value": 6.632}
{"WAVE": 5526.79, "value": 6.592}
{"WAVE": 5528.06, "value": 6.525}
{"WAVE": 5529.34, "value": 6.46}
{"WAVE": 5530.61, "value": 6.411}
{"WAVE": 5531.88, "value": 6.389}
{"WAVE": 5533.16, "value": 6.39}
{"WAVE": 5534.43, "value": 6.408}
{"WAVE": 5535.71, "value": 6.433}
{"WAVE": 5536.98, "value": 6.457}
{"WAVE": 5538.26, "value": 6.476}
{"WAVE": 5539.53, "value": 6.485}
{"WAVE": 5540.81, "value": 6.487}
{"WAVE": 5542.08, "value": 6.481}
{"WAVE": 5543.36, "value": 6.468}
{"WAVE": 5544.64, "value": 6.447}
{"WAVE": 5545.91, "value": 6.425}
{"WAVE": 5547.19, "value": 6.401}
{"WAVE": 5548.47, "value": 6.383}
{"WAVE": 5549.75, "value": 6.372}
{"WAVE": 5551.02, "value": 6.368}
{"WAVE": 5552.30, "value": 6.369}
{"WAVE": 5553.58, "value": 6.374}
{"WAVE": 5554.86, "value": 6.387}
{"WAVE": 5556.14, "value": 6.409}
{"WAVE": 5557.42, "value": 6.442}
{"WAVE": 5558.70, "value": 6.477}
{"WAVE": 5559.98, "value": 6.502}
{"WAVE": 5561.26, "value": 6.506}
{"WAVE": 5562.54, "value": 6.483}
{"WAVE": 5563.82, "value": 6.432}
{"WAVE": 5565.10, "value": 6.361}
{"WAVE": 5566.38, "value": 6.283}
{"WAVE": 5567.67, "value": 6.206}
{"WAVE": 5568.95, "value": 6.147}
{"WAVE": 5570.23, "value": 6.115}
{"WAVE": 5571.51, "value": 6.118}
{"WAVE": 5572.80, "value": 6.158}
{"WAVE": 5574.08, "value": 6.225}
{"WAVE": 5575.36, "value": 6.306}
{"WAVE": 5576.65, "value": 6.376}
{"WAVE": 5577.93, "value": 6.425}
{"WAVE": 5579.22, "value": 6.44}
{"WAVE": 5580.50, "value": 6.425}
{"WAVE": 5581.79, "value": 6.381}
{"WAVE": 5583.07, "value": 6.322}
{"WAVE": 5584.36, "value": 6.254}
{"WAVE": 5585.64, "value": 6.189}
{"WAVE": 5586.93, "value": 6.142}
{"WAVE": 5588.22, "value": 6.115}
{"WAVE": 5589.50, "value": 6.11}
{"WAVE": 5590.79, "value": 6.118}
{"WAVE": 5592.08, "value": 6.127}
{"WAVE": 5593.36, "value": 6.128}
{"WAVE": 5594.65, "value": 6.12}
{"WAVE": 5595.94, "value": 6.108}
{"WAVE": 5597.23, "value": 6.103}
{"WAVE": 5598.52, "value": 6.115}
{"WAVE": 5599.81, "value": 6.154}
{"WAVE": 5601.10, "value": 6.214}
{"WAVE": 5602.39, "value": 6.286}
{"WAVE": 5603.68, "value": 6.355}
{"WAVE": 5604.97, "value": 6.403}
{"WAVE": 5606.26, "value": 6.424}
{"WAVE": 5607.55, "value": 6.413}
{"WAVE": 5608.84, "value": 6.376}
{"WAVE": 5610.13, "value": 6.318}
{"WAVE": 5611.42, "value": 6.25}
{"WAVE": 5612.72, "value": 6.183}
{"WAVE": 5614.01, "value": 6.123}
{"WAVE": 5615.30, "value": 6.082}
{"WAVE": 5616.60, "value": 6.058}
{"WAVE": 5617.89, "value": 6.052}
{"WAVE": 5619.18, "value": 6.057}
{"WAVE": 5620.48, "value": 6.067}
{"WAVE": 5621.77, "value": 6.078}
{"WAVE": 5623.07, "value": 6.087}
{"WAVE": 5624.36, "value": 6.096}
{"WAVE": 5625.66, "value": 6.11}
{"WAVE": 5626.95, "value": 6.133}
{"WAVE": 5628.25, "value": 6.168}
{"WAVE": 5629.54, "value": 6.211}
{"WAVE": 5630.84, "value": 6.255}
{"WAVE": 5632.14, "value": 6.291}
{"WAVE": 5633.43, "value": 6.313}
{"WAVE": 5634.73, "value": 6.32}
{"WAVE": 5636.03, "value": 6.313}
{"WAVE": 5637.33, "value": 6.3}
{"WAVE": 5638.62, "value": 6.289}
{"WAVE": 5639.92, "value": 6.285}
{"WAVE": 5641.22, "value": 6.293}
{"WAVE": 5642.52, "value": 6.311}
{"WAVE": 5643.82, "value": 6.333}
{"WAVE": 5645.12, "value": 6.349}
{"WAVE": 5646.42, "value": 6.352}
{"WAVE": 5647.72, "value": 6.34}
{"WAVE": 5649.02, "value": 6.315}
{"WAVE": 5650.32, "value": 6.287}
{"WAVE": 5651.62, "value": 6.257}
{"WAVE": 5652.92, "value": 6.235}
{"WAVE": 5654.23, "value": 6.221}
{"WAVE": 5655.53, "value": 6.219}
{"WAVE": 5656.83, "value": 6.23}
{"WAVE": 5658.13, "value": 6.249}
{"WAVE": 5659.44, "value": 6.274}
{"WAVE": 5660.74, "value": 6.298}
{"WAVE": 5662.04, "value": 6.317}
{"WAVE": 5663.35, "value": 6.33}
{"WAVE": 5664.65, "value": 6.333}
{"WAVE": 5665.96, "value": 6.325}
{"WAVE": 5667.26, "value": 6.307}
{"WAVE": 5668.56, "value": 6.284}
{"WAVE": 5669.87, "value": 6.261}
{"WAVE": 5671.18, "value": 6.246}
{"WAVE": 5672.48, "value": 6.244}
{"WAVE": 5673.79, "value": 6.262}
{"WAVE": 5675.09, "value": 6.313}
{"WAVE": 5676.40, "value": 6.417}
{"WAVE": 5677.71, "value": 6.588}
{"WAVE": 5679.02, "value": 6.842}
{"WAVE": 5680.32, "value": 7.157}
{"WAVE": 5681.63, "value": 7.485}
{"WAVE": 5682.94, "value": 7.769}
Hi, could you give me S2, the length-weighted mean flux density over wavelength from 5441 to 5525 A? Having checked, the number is 6.19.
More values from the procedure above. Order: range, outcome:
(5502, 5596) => 6.31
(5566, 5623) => 6.21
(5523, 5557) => 6.45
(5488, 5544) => 6.27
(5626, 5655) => 6.28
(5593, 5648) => 6.22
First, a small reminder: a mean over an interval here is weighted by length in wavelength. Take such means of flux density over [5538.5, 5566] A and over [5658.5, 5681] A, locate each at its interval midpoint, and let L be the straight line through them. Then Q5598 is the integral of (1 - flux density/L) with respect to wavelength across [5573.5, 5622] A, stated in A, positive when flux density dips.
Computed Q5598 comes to 1.5 A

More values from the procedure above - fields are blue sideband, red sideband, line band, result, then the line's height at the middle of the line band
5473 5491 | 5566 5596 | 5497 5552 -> -1.4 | 6.17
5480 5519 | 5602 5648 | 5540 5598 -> -1.2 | 6.18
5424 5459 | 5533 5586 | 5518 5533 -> -0.4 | 6.35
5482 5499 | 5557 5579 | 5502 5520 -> 0.2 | 6.16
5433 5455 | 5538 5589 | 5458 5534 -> 0.1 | 6.26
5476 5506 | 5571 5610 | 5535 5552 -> -0.7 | 6.19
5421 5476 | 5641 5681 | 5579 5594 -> 0.3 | 6.35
